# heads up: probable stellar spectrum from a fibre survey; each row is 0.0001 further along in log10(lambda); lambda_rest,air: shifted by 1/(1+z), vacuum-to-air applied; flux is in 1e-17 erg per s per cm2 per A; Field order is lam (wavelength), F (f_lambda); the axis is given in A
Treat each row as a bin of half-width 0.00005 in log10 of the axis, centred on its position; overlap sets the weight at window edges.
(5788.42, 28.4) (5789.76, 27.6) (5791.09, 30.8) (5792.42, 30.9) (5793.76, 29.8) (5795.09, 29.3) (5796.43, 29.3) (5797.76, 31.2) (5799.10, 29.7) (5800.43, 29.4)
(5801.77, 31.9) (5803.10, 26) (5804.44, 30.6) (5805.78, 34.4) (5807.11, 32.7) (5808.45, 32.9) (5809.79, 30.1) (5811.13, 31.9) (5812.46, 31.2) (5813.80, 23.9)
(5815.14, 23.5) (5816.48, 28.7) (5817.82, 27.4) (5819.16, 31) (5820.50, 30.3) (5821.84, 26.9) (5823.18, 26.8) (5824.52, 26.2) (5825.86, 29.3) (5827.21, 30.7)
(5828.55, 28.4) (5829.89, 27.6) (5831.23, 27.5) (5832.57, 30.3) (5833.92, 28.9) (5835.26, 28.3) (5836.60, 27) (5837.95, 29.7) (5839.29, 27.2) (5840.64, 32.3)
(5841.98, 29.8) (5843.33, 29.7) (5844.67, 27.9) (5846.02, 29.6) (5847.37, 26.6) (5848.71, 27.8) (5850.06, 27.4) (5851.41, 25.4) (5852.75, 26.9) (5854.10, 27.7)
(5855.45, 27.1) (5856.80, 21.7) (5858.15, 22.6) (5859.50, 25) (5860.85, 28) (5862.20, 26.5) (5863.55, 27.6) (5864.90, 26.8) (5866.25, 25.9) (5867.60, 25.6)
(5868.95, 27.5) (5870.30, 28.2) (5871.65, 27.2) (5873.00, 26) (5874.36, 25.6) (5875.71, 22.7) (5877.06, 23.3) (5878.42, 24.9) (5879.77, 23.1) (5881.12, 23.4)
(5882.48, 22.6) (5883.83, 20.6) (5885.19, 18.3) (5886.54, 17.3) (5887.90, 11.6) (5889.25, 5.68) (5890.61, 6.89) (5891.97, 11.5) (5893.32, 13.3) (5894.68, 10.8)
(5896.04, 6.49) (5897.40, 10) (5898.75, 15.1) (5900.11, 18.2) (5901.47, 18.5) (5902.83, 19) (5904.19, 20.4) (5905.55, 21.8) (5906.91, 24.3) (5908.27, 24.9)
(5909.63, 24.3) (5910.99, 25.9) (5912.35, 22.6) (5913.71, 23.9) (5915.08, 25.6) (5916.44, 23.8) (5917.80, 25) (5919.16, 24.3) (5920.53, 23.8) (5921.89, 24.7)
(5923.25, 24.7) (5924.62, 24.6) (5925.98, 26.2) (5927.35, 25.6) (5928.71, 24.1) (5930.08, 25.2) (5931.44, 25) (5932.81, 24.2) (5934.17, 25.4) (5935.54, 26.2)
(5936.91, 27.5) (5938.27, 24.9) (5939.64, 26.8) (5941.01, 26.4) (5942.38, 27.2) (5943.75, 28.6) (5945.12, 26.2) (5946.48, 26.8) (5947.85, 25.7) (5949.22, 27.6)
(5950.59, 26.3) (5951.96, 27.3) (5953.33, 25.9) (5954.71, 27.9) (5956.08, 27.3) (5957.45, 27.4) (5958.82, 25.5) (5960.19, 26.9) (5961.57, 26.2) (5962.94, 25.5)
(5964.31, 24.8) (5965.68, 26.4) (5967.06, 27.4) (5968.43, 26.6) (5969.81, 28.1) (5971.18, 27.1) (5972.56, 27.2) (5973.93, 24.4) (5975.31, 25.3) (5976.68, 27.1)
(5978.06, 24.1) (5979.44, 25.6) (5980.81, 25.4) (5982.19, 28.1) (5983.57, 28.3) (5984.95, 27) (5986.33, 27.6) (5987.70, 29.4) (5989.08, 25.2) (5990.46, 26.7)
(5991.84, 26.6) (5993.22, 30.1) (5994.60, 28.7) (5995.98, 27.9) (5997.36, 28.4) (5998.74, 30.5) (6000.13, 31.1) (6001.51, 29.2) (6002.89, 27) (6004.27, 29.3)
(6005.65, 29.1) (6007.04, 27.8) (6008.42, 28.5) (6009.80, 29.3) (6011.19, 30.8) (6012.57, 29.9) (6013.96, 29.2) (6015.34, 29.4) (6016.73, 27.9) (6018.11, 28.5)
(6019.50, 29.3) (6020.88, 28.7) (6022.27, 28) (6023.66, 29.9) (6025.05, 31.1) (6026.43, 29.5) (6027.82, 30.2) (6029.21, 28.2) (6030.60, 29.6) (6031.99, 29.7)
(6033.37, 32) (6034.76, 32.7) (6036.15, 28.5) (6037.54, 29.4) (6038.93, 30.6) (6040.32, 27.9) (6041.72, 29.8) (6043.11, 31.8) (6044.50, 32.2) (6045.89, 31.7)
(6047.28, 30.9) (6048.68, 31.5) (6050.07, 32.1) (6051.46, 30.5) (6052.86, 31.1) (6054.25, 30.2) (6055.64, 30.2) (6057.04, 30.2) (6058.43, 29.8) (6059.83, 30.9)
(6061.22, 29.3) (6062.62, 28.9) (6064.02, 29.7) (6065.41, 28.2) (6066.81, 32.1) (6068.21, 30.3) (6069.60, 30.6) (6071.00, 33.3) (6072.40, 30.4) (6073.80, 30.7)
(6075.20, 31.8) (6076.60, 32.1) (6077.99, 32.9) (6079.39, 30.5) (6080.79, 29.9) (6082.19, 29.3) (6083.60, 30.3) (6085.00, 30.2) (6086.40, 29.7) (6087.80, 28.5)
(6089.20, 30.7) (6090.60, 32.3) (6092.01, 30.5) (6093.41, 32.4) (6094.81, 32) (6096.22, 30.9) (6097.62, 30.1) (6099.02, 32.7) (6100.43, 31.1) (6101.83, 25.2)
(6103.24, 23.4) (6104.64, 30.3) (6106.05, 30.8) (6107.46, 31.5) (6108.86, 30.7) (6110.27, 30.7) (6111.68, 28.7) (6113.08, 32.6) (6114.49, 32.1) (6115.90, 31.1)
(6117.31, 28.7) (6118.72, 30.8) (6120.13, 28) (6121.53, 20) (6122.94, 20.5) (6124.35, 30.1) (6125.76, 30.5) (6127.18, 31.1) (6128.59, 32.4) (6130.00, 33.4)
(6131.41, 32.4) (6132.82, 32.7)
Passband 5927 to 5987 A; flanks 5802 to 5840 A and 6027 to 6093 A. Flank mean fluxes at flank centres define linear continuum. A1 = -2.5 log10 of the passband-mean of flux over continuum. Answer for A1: 0.134 mag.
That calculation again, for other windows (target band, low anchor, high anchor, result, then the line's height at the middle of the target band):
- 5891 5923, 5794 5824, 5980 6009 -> 0.40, 28.8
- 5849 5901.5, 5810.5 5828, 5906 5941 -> 0.25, 26.5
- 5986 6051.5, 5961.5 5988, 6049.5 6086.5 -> -0.04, 28.5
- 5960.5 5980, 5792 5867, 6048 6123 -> 0.13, 29.4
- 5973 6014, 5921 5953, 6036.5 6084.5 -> 0.01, 28.1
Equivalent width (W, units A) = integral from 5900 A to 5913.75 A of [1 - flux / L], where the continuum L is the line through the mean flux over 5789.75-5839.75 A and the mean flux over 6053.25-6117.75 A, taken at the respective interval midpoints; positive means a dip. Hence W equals 3.4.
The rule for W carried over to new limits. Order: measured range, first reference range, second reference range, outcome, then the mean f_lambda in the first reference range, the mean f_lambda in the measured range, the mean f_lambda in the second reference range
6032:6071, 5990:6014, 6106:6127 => -2.1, 28.9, 30.5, 29.1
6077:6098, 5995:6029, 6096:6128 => -1.1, 29.2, 30.7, 29.2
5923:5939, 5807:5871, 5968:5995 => 1.1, 27.9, 25.3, 26.9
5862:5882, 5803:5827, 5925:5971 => 1.7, 29.2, 25.6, 26.3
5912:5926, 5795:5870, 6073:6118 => 2.2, 28.3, 24.4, 30.4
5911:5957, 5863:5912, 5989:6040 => -4.4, 20.1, 25.7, 29.2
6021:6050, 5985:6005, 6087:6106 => -1.2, 28.4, 30.3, 30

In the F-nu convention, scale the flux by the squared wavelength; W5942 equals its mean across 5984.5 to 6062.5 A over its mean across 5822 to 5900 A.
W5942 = 1.31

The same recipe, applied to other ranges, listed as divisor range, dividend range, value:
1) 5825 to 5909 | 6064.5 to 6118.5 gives 1.41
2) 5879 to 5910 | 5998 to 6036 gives 1.83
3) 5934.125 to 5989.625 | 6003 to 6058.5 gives 1.15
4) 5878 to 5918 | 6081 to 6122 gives 1.72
